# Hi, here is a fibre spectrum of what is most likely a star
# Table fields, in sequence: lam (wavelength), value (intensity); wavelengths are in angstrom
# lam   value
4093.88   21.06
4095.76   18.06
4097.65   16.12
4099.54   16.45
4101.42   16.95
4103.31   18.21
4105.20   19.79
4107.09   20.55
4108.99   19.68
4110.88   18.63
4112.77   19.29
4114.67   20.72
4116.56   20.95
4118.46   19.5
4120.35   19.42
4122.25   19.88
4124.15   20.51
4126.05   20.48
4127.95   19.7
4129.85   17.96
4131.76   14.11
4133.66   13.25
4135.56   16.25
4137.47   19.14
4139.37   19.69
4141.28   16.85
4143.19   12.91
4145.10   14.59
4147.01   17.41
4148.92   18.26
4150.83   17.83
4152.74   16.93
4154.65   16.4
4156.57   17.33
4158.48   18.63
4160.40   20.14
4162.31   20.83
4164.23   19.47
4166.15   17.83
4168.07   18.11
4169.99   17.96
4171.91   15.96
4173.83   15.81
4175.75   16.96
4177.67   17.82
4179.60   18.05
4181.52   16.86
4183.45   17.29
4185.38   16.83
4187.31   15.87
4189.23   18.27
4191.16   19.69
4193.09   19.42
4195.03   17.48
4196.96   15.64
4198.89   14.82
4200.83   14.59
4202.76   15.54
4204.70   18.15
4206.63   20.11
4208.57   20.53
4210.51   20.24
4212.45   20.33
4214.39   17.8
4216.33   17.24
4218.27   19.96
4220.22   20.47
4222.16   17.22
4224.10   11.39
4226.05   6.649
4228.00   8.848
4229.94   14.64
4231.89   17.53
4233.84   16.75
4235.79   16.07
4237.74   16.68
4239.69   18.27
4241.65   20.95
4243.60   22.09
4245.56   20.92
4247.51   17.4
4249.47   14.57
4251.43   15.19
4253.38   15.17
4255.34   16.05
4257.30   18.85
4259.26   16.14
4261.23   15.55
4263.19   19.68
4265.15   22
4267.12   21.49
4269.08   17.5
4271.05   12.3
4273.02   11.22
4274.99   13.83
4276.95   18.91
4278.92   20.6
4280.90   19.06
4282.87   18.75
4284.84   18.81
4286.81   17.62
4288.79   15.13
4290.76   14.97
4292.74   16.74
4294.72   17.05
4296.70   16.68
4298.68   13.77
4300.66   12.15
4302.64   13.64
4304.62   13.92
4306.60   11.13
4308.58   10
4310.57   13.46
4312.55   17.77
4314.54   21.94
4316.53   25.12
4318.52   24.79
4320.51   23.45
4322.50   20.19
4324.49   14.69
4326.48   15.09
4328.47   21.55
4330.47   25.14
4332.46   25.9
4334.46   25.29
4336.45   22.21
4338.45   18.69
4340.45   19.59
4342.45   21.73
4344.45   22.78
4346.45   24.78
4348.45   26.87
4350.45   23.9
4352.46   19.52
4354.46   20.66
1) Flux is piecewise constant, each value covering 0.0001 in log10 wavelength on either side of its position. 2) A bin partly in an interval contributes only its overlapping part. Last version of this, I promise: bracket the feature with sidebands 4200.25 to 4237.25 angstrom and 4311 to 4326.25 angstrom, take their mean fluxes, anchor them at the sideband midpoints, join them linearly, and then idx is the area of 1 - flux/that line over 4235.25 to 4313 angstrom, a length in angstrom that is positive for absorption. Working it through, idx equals 8.8 angstrom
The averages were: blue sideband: 16.6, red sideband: 20.5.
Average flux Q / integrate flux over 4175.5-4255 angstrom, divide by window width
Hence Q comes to 17.1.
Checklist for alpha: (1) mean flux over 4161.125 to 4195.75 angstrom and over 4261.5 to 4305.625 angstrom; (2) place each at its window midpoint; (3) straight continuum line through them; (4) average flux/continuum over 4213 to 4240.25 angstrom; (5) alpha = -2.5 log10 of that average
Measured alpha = 0.10 mag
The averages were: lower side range 17.8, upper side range 16.6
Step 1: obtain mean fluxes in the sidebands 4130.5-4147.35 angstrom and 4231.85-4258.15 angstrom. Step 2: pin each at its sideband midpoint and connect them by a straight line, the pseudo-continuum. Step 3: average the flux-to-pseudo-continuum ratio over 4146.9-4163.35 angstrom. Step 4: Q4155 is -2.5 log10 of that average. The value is -0.126 mag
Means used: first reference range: 16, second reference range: 17.6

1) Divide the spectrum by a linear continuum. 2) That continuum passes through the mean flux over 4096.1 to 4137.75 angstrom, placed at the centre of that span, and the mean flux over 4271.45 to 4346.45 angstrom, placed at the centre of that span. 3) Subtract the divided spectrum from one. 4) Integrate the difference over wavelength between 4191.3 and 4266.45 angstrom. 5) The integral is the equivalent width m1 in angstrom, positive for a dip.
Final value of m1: 4.8 angstrom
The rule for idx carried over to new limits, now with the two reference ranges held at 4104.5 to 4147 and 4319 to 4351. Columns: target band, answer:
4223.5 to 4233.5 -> 3.97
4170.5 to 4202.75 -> 4.09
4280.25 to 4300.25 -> 4.27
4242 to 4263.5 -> 3.25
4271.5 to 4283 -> 2.35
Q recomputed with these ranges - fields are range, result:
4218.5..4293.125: 16.8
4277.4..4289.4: 18.4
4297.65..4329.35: 17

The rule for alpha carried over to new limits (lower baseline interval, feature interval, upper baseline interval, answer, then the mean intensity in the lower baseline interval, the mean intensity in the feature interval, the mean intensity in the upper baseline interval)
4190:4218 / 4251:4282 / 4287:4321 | 0.00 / 18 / 17.1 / 16.5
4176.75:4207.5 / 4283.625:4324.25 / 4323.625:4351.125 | 0.23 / 17.3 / 16.9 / 22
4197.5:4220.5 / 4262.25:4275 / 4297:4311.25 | -0.15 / 18.2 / 17.1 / 12.8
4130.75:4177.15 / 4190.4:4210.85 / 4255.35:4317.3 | -0.05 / 17.2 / 17.7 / 16.6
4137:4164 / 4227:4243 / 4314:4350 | 0.21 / 17.7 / 16.3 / 22.2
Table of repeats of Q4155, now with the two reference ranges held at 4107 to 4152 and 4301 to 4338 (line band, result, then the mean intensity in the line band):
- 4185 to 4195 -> 0.03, 18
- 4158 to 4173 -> -0.01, 18.6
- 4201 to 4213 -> -0.02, 18.8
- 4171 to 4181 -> 0.09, 16.9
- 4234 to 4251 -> 0.03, 18.2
